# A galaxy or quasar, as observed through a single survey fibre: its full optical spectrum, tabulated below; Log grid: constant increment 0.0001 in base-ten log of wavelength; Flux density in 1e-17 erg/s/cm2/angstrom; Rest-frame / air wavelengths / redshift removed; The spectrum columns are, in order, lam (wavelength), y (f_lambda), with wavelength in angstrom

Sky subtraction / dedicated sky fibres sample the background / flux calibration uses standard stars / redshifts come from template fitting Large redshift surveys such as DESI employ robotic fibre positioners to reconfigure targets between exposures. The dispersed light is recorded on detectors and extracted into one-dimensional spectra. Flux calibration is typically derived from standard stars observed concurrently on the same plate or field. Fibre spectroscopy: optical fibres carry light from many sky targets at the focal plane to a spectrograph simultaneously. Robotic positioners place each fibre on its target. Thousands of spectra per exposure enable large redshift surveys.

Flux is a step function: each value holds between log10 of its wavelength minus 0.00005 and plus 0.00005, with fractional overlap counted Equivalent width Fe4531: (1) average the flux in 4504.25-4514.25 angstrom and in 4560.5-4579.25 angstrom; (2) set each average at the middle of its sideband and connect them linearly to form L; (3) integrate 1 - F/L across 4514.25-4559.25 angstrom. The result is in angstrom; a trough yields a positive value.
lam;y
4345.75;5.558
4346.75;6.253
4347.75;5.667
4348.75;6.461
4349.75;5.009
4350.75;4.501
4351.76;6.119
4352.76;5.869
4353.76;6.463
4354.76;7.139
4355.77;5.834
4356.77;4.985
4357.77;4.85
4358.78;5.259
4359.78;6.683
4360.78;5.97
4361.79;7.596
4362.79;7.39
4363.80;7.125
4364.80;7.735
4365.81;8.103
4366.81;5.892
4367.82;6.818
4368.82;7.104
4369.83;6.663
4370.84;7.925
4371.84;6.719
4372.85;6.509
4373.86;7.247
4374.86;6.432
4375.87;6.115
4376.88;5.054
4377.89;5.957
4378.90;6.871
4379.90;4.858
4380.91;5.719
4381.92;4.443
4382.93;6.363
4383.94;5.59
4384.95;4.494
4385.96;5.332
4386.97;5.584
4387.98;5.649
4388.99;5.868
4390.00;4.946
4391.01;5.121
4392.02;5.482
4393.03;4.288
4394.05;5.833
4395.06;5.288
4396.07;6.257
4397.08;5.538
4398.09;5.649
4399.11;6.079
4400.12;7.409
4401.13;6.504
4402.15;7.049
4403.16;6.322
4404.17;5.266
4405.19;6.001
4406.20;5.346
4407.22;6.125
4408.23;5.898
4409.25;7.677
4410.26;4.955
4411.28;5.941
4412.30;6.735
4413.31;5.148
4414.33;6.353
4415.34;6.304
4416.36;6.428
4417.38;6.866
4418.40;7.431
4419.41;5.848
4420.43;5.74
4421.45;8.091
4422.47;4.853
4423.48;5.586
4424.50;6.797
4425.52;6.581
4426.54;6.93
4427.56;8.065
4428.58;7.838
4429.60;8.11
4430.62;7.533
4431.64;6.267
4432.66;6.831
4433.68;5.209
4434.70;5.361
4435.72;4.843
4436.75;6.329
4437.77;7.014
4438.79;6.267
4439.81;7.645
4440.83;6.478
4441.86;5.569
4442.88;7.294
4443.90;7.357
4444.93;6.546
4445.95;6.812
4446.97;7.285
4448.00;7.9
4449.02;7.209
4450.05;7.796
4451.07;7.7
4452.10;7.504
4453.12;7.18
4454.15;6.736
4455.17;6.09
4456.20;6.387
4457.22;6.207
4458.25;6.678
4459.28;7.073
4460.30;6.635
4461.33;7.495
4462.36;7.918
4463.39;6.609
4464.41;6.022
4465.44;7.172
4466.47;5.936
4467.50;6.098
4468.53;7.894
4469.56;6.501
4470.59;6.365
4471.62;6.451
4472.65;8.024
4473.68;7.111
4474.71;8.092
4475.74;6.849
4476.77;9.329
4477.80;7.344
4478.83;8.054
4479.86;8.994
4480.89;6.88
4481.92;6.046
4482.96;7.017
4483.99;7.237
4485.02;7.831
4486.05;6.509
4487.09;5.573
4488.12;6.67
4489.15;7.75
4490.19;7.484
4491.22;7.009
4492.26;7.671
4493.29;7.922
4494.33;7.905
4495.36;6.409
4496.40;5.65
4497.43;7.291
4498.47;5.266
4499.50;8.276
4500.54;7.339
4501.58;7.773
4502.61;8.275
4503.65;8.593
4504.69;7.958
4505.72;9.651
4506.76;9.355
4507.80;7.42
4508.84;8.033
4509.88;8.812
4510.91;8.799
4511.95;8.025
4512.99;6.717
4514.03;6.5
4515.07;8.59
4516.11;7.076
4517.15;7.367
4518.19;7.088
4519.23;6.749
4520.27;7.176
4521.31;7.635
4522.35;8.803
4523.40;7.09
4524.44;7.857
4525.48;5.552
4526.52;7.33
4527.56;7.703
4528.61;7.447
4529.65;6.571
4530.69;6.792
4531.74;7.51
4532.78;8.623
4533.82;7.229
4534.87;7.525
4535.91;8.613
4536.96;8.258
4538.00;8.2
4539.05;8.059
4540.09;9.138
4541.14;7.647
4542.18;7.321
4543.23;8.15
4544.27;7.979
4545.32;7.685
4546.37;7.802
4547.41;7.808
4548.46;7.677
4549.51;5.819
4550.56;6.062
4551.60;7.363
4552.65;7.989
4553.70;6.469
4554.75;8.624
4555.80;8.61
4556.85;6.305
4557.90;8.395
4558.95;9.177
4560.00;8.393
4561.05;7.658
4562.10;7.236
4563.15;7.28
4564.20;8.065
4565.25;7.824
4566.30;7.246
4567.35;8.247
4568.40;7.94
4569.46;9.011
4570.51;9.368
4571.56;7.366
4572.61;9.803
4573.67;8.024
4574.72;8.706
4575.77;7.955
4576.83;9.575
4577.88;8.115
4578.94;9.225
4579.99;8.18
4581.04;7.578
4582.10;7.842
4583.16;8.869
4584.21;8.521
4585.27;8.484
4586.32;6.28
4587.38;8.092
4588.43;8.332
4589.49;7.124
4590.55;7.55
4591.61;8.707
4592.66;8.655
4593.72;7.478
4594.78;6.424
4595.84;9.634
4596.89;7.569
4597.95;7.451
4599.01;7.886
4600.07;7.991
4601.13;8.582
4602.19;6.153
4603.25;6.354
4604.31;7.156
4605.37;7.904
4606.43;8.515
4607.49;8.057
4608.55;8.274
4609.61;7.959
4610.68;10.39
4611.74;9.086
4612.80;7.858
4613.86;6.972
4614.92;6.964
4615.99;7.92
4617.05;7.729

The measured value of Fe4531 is 3.4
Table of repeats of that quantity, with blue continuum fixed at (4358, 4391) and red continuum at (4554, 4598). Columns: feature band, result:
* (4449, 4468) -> 0.4 angstrom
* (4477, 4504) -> 0.1 angstrom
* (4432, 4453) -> 0.3 angstrom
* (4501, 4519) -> -1.2 angstrom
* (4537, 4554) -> 0.5 angstrom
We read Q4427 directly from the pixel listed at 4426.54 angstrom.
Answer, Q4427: 6.93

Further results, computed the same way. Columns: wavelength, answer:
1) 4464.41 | 6.022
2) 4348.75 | 6.461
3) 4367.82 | 6.818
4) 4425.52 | 6.581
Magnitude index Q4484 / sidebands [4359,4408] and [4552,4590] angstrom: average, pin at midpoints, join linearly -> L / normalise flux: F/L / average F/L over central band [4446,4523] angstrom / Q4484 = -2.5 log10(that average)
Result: -0.02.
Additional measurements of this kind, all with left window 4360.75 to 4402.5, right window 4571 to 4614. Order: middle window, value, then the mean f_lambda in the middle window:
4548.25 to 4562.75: 0.03 mag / 7.55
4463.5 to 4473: 0.04 mag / 6.69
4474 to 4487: -0.06 mag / 7.45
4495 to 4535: -0.02 mag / 7.54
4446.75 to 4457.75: -0.05 mag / 7.08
